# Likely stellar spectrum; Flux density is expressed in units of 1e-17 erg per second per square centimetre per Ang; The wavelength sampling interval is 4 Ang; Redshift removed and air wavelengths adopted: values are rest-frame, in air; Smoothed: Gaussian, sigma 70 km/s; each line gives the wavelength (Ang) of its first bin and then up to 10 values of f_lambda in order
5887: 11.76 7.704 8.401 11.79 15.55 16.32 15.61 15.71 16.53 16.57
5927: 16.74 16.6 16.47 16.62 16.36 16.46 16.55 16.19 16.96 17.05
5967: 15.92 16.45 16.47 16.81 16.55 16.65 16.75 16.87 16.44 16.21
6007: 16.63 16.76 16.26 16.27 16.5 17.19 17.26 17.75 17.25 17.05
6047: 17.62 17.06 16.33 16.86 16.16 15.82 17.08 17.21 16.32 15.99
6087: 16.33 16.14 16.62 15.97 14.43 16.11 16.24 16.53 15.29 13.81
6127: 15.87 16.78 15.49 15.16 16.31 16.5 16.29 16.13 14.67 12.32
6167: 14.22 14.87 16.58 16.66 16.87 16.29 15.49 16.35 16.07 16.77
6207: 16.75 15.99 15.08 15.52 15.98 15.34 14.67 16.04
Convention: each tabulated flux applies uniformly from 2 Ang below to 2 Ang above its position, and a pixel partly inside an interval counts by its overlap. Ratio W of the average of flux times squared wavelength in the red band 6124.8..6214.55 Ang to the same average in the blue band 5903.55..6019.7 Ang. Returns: 1.03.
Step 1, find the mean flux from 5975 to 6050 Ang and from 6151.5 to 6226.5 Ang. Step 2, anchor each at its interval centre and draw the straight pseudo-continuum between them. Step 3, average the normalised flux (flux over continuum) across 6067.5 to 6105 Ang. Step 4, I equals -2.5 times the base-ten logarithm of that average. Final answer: 0.01 mag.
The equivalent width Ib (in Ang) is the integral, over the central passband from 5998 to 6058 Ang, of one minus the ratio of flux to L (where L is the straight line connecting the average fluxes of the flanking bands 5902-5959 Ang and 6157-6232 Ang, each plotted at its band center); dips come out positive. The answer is -2.9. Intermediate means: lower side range 16.3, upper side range 15.6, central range 16.8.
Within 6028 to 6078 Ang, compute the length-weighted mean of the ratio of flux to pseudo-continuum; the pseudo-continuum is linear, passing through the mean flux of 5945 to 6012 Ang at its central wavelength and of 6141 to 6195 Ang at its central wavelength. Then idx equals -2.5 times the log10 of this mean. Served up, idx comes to -0.05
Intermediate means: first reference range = 16.6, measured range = 16.9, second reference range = 15.7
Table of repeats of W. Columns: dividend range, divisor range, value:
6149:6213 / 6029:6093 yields 0.98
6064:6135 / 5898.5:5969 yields 1.04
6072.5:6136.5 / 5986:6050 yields 0.97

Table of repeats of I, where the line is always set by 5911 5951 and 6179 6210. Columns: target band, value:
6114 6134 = 0.05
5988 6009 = -0.01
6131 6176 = 0.07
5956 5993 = -0.01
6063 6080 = -0.01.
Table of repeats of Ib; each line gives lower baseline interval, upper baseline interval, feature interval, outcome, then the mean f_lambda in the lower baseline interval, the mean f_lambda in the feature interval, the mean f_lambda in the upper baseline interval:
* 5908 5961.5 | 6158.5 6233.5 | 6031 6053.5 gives -1.7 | 16.4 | 17.3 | 15.6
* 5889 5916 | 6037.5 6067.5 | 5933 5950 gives -3.1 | 12.9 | 16.5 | 16.8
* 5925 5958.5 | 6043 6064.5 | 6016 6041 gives -0.3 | 16.5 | 17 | 16.8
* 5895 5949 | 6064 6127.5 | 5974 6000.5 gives -1.5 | 15.7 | 16.7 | 16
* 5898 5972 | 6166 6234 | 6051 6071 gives -0.5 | 16.2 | 16.4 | 15.9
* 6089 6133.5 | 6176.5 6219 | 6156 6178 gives 1.9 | 15.8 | 14.7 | 16.2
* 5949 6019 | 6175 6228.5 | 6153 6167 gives 1.6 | 16.6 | 14.4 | 16.1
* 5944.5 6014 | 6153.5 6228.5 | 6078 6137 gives 0.7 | 16.6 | 15.9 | 15.7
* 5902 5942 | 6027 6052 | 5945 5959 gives 0.1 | 16.3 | 16.5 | 17.3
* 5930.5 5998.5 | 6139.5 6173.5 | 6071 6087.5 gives -0.8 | 16.6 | 16.5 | 15.2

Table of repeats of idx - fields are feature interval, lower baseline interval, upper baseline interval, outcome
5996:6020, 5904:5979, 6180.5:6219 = -0.007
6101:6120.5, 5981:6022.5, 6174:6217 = 0.044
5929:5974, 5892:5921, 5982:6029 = -0.090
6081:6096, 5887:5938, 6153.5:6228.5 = -0.071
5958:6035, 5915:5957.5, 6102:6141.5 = -0.031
